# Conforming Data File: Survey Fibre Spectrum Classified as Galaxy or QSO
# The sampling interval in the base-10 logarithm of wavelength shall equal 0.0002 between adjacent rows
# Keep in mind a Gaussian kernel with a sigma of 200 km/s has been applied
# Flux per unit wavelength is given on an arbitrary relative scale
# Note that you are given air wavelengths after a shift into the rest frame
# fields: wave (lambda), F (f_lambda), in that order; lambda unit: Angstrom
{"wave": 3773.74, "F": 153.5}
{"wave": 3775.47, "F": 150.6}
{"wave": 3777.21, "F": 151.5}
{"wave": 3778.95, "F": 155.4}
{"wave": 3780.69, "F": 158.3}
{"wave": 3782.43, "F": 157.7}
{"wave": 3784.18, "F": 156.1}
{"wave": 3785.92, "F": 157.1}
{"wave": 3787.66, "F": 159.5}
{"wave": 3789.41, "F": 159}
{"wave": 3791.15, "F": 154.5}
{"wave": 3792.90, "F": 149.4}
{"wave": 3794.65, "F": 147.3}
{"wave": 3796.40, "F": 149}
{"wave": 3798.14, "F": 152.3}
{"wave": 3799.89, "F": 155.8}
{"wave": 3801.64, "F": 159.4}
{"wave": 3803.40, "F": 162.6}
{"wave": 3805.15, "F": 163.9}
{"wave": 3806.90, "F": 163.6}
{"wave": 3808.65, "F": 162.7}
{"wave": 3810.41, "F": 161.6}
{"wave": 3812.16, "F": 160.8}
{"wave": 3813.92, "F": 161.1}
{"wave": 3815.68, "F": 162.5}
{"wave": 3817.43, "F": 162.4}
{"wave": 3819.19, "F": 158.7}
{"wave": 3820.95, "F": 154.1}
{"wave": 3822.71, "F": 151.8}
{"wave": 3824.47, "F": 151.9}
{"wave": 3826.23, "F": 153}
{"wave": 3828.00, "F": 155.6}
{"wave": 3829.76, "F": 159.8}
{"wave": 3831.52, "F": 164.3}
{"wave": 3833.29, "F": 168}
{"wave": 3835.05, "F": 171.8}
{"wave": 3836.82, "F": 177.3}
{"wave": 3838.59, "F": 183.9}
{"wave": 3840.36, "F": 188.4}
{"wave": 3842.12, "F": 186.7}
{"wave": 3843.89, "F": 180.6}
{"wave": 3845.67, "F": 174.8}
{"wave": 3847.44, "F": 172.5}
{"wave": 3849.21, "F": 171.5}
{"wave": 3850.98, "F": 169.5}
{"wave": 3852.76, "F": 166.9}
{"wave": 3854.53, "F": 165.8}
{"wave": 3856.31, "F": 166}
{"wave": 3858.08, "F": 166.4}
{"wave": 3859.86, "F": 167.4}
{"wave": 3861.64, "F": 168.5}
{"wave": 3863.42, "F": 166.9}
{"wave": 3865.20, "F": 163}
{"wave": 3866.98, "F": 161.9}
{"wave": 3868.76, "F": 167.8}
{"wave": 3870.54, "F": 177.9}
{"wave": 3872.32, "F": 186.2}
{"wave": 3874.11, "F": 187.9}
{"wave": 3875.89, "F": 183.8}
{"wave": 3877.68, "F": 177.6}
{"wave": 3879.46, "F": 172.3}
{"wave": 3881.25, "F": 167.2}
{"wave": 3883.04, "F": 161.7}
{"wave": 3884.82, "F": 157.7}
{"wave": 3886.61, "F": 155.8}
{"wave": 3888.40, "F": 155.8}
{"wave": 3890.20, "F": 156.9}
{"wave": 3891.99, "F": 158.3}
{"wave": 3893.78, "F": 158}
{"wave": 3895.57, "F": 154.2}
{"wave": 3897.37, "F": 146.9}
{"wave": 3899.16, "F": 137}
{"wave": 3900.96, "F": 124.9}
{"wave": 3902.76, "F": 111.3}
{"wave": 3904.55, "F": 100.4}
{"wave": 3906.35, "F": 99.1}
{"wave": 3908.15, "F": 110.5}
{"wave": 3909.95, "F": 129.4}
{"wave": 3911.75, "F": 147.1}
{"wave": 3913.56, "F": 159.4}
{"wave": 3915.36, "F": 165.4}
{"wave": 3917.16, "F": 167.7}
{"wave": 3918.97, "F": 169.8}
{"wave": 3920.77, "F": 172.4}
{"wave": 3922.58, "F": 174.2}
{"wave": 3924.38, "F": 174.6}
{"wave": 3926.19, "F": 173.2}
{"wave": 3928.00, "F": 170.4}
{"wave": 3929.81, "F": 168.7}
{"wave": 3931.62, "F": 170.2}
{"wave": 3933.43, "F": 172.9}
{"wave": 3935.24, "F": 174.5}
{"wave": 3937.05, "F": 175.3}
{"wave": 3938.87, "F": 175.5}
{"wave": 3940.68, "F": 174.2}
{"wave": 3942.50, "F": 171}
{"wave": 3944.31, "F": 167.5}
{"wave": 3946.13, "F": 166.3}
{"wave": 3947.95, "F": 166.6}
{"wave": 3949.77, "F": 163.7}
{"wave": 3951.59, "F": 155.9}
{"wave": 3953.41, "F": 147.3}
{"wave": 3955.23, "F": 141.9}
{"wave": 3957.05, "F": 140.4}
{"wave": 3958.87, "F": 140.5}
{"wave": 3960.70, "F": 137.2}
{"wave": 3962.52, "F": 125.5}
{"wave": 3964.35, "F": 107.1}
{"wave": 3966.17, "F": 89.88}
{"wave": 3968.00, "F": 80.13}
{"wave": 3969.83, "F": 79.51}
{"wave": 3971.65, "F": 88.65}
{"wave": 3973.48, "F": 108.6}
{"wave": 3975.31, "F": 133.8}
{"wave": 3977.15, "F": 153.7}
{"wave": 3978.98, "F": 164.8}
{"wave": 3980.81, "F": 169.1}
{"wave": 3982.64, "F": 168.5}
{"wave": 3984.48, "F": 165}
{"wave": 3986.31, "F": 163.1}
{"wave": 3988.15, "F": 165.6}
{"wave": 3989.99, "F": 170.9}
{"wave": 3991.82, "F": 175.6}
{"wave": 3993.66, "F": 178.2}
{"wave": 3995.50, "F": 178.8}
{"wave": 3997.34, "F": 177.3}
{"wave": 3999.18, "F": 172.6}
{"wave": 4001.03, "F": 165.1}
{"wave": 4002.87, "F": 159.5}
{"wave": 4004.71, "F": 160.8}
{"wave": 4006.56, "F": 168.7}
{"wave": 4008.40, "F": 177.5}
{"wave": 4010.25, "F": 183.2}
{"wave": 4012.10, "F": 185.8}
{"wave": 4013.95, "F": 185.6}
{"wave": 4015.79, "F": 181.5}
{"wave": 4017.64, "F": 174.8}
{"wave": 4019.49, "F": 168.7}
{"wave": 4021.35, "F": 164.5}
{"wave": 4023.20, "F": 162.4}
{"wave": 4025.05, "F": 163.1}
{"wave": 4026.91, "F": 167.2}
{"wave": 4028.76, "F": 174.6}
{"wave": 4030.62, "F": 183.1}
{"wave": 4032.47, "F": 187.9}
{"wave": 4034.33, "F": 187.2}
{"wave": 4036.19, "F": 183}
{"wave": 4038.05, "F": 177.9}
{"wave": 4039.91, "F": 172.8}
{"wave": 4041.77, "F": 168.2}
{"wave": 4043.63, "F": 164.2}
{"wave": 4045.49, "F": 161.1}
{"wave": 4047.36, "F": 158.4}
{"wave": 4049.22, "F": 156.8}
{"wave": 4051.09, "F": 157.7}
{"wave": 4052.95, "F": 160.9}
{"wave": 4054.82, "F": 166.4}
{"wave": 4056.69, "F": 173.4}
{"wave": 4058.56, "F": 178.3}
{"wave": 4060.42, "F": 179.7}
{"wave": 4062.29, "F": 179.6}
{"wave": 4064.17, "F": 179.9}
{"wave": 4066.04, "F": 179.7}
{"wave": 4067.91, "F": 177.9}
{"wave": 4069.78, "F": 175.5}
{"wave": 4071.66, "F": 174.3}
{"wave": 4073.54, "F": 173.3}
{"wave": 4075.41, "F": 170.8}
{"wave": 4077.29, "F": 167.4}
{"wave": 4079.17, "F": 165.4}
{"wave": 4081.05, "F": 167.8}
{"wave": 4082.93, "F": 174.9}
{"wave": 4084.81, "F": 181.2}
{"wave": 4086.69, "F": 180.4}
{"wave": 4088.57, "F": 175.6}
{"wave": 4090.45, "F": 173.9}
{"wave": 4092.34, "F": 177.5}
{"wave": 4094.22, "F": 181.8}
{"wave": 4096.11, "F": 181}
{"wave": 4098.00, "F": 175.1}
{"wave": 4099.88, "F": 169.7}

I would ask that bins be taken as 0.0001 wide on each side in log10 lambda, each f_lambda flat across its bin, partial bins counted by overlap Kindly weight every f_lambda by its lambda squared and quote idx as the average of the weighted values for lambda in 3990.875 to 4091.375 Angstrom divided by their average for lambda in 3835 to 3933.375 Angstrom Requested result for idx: 1.2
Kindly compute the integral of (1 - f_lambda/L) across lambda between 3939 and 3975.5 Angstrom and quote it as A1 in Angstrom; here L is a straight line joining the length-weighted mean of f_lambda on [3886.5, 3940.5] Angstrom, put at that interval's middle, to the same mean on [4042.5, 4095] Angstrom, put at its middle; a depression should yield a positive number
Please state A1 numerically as 5.4 Angstrom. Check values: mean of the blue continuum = 154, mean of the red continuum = 172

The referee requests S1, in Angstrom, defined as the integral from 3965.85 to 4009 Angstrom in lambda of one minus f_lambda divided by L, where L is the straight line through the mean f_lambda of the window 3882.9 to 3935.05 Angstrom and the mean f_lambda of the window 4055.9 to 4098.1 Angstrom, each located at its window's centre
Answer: 3.2 Angstrom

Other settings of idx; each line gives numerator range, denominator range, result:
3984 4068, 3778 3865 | 1.17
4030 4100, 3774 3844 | 1.23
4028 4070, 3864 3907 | 1.21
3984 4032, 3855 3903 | 1.14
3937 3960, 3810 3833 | 1.08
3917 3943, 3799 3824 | 1.15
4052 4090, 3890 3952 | 1.20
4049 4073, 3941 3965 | 1.22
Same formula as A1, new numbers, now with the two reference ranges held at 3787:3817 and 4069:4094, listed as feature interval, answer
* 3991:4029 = -0.6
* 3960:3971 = 4.3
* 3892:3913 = 4.2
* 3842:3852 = -0.9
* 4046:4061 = 0.6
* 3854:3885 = -1.7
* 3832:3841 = -1.0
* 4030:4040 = -0.7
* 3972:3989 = 1.6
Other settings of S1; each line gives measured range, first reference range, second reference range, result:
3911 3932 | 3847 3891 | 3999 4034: 0.3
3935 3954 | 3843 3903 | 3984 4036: 0.2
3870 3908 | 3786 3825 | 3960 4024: 0.8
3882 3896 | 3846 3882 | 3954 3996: 0.6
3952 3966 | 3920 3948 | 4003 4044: 3.2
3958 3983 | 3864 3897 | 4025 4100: 6.8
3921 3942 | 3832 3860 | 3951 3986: -4.2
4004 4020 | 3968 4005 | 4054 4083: -1.7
